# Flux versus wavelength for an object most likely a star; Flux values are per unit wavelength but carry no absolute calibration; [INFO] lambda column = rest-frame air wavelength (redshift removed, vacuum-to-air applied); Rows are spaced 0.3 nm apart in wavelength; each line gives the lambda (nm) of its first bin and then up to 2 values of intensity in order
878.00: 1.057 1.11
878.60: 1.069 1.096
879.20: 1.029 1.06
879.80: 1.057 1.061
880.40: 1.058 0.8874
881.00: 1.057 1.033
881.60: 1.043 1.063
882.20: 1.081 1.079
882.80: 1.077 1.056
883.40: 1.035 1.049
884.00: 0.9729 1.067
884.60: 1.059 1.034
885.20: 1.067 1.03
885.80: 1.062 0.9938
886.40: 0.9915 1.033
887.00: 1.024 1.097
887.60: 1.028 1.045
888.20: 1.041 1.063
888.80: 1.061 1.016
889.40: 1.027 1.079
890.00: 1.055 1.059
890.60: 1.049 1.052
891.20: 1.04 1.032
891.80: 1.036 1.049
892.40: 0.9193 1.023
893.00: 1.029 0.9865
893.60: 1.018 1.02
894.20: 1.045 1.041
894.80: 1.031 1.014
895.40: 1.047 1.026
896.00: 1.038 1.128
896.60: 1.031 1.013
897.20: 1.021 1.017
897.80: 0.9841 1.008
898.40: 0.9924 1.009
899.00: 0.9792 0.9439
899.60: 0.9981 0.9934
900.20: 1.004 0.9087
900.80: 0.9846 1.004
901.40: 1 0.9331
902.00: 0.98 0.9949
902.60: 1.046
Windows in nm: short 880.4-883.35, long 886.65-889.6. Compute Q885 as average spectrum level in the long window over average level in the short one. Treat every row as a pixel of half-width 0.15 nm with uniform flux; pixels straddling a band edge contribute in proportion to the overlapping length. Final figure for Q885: 1.00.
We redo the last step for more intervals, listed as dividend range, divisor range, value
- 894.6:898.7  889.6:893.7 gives 1.00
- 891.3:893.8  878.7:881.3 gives 0.97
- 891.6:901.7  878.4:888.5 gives 0.97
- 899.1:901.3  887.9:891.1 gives 0.93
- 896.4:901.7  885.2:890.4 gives 0.95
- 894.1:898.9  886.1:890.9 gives 0.98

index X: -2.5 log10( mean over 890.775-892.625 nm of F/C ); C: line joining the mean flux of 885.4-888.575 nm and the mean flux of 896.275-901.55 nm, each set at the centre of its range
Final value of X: 0.00 mag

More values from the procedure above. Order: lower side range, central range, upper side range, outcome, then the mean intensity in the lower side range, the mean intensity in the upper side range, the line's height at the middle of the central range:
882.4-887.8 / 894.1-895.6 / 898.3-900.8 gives -0.038 mag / 1.04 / 0.979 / 0.999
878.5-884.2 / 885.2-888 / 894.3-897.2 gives 0.008 mag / 1.05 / 1.04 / 1.04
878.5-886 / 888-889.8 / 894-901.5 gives -0.016 mag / 1.05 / 1.01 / 1.03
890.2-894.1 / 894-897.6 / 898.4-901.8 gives -0.037 mag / 1.02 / 0.979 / 1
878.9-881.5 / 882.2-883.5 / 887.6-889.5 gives -0.029 mag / 1.03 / 1.04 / 1.04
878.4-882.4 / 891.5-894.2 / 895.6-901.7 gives 0.003 mag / 1.05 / 1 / 1.02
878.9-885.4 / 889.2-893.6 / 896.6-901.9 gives -0.017 mag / 1.05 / 0.989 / 1.01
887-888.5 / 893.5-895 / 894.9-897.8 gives 0.008 mag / 1.05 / 1.03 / 1.04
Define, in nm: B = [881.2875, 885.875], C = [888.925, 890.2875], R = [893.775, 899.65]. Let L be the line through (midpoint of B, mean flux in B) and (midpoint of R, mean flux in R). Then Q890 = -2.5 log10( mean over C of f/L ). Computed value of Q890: -0.010 mag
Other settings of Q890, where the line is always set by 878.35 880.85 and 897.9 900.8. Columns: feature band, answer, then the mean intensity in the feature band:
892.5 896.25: -0.033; 1.03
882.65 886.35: -0.014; 1.04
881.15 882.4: -0.021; 1.06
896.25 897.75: -0.046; 1.03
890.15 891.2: -0.045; 1.05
